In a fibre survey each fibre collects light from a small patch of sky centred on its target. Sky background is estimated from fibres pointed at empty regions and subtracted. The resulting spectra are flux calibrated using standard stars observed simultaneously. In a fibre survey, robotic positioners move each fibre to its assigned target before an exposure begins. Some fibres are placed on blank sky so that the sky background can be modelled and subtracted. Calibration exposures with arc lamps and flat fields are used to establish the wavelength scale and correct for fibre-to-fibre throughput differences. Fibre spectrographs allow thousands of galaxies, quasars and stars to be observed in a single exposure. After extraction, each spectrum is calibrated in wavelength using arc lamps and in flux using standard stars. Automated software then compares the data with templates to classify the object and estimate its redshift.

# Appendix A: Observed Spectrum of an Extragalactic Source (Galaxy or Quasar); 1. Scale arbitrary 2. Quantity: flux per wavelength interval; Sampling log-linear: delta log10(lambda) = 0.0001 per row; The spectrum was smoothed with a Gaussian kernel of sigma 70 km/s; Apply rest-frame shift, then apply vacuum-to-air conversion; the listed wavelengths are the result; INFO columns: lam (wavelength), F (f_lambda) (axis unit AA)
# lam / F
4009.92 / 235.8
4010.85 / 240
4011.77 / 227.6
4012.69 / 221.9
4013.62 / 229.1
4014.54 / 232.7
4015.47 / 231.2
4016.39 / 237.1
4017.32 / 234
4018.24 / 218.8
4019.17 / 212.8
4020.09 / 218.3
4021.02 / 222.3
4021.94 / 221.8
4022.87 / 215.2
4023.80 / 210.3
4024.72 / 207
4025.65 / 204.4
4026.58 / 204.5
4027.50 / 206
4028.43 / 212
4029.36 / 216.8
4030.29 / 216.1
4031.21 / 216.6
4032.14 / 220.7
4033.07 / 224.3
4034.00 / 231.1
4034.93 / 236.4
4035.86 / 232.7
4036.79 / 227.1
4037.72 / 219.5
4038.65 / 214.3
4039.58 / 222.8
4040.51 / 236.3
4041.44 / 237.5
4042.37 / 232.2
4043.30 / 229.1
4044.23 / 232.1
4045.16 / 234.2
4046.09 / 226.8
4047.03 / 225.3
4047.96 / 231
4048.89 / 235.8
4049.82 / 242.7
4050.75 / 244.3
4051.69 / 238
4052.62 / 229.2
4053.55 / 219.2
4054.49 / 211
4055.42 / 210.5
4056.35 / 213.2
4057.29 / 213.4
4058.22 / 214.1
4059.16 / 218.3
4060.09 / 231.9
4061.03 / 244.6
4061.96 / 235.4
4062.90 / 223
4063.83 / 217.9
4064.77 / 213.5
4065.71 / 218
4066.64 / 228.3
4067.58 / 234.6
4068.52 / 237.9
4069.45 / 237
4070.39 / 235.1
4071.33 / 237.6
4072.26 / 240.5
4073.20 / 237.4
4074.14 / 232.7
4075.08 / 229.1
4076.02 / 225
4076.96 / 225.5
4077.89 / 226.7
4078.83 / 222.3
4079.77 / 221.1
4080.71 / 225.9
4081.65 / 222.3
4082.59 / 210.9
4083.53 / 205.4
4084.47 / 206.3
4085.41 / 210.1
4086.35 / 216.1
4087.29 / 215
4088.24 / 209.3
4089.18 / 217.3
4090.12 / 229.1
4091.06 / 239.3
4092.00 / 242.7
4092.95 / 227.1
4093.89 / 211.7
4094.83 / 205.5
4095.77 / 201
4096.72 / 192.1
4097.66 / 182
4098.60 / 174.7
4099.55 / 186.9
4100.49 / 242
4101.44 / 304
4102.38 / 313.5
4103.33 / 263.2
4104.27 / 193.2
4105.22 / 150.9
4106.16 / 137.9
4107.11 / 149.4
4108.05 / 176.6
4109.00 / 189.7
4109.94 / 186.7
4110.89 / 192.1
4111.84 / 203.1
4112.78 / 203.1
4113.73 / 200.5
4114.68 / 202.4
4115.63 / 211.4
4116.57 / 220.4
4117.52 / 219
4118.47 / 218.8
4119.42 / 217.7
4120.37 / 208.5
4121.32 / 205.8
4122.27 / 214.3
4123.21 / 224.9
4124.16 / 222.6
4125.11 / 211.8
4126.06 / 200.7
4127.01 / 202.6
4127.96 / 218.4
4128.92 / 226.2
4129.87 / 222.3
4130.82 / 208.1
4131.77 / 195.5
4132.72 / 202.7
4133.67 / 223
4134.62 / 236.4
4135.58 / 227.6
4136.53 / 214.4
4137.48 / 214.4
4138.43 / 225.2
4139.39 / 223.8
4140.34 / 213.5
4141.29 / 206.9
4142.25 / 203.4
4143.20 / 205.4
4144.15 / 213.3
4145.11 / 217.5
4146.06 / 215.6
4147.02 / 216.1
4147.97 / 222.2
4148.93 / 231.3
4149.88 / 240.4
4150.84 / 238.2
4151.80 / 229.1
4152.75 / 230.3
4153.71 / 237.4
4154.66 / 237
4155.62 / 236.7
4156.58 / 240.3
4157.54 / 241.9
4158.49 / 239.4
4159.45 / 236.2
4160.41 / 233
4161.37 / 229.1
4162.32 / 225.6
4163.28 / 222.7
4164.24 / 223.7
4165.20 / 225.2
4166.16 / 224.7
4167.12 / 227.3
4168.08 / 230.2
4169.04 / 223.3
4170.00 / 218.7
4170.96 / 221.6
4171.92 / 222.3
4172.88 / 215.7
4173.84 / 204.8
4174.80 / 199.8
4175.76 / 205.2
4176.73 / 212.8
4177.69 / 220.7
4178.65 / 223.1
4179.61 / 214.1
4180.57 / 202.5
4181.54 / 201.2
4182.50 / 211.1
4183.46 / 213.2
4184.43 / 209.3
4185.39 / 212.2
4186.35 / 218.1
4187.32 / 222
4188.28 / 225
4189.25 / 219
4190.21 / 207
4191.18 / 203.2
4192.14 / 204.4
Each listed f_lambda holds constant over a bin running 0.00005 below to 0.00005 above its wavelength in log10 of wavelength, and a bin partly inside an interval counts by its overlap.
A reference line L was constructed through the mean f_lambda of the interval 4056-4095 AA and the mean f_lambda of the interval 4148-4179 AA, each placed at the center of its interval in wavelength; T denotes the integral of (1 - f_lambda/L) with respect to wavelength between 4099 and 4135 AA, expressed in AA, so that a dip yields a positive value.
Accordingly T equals 2.3 AA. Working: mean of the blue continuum 224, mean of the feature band 211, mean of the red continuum 226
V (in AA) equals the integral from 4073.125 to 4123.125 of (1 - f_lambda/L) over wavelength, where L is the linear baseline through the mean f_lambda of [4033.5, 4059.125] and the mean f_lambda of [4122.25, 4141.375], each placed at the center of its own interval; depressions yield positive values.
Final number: 1.82 AA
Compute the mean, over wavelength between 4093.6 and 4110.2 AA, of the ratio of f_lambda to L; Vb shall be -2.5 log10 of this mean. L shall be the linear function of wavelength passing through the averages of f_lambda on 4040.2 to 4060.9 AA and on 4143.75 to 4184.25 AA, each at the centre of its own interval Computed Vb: 0.11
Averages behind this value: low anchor 228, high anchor 223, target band 204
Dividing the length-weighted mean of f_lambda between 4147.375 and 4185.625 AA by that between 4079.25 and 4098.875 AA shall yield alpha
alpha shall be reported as 1.05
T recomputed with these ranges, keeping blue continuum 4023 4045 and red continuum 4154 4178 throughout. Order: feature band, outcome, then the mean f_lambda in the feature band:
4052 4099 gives 0.4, 221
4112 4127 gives 0.8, 212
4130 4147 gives 0.7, 215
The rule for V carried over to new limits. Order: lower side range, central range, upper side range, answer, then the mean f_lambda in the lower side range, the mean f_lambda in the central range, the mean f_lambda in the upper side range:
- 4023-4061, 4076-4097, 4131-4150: 0.3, 223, 218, 217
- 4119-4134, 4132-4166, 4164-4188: -1.7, 213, 225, 216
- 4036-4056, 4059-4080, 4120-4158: -0.3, 229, 230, 220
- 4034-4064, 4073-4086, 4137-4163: 0.3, 228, 221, 226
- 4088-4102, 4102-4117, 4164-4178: 1.3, 218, 199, 218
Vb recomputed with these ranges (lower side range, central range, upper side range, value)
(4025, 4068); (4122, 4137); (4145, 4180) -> 0.046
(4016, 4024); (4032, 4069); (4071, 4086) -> -0.023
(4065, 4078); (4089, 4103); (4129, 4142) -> 0.004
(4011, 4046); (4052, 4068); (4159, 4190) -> -0.001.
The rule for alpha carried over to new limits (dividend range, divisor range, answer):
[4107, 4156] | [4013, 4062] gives 0.96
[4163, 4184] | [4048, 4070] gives 0.95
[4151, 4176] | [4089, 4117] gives 1.09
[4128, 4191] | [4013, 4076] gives 0.98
